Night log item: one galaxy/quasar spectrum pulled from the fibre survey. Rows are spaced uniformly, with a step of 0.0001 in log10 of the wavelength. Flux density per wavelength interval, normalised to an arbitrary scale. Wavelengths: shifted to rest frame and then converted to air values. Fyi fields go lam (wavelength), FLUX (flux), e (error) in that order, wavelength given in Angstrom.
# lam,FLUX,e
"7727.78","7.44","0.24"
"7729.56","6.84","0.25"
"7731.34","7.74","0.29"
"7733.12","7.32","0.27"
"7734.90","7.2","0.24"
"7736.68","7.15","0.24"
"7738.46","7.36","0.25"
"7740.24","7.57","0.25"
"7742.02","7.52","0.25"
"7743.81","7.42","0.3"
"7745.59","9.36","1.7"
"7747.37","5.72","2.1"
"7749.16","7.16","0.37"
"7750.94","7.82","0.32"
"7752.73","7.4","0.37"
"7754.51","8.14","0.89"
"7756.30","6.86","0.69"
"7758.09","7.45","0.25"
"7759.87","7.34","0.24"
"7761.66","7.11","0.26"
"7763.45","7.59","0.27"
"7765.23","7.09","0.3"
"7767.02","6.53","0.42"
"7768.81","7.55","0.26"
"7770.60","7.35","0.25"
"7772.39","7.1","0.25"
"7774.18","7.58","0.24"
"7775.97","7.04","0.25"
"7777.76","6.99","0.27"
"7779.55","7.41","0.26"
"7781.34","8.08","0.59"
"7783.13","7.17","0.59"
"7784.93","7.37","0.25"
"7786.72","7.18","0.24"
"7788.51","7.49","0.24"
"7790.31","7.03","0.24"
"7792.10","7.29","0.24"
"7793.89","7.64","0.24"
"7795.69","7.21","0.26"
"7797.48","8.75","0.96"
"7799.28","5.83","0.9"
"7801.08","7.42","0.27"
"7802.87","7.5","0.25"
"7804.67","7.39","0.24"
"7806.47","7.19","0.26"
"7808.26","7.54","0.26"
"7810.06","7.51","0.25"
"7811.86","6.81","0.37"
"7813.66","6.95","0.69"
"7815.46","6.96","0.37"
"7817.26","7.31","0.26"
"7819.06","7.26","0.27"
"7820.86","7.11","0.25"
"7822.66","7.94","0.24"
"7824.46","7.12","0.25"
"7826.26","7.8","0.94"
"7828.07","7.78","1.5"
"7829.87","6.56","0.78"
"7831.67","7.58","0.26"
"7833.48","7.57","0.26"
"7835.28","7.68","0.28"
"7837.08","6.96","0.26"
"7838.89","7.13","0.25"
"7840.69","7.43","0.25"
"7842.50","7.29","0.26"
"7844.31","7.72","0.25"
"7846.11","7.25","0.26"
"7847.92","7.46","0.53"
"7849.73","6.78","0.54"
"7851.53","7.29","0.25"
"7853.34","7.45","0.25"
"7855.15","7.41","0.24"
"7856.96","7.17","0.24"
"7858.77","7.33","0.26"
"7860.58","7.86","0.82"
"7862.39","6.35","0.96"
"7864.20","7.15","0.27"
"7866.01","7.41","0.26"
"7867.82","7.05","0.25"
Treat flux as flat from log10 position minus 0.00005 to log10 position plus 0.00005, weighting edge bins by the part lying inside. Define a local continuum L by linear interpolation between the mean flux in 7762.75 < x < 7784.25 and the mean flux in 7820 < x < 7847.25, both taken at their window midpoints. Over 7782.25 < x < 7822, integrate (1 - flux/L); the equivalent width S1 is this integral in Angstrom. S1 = 0.4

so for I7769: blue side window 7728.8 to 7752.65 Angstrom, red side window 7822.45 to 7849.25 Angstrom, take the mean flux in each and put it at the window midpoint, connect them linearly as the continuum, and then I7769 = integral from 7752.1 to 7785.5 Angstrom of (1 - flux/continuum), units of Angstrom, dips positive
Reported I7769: 0.3 Angstrom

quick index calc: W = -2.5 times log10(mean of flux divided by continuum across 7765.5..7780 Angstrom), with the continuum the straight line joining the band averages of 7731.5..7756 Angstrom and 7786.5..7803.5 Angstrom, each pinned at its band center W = 0.03 mag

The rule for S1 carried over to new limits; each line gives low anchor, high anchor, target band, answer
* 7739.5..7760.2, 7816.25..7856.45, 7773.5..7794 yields 0.25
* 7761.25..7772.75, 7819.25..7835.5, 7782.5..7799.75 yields -0.09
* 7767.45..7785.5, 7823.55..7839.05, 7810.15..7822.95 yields 0.32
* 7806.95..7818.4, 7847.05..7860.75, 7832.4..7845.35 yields -0.23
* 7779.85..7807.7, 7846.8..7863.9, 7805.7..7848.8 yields -0.21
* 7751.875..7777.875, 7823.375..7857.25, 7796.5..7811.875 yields -0.08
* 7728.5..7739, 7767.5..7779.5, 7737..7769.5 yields -0.54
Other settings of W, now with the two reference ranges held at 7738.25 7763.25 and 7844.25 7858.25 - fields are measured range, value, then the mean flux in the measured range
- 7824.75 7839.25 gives -0.01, 7.38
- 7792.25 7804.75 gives 0.00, 7.39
